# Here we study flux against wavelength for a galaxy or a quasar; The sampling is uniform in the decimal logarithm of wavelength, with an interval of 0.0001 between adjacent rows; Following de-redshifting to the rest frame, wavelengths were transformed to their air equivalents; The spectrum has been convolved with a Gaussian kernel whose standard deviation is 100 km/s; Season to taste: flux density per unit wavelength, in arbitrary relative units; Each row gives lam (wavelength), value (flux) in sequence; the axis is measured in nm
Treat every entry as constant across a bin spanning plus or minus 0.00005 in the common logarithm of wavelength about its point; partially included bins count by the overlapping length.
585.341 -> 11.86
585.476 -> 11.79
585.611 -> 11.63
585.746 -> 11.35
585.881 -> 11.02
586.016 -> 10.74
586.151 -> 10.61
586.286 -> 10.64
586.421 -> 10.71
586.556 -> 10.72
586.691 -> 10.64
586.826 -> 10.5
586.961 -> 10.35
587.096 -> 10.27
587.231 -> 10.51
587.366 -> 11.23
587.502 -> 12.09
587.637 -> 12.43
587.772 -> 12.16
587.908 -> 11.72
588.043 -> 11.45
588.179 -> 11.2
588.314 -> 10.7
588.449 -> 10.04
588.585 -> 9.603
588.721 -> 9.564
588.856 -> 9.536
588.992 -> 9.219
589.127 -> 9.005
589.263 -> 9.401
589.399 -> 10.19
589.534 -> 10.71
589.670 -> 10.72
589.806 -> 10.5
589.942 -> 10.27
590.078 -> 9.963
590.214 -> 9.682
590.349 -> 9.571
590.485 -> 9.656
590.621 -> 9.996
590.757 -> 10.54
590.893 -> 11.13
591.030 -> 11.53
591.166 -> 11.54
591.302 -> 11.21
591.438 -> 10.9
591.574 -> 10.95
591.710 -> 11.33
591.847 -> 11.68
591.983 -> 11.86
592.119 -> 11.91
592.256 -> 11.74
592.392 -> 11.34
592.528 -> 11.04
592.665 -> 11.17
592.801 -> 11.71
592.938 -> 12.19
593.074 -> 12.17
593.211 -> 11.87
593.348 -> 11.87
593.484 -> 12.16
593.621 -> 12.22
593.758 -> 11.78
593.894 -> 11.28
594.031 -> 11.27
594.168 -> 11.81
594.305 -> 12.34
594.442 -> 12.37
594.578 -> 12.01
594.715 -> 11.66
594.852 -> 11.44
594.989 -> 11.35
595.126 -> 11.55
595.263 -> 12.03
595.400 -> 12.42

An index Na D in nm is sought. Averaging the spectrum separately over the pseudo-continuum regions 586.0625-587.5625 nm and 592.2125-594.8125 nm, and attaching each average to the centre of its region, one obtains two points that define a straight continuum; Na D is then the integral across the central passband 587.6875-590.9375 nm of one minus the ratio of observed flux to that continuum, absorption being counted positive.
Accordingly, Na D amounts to 0.25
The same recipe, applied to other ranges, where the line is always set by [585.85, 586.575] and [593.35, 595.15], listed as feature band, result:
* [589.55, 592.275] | 0.13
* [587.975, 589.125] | 0.10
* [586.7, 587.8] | -0.03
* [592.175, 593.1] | 0.00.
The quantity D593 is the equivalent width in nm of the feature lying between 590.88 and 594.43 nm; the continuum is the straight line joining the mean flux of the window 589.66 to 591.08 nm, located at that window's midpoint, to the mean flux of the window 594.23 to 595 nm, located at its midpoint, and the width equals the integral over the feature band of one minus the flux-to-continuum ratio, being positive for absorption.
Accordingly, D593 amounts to -0.15 nm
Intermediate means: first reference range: 10.3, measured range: 11.6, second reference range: 11.9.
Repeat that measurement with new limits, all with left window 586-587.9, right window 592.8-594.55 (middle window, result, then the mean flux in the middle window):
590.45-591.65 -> 0.074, 10.9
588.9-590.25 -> 0.167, 9.96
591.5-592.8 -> 0.030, 11.5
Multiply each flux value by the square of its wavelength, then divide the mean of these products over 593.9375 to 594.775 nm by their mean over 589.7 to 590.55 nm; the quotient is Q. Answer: 1.21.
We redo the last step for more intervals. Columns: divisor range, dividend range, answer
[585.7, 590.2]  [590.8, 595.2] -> 1.12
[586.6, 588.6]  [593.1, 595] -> 1.10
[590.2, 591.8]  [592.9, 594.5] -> 1.12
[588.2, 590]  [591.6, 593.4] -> 1.18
